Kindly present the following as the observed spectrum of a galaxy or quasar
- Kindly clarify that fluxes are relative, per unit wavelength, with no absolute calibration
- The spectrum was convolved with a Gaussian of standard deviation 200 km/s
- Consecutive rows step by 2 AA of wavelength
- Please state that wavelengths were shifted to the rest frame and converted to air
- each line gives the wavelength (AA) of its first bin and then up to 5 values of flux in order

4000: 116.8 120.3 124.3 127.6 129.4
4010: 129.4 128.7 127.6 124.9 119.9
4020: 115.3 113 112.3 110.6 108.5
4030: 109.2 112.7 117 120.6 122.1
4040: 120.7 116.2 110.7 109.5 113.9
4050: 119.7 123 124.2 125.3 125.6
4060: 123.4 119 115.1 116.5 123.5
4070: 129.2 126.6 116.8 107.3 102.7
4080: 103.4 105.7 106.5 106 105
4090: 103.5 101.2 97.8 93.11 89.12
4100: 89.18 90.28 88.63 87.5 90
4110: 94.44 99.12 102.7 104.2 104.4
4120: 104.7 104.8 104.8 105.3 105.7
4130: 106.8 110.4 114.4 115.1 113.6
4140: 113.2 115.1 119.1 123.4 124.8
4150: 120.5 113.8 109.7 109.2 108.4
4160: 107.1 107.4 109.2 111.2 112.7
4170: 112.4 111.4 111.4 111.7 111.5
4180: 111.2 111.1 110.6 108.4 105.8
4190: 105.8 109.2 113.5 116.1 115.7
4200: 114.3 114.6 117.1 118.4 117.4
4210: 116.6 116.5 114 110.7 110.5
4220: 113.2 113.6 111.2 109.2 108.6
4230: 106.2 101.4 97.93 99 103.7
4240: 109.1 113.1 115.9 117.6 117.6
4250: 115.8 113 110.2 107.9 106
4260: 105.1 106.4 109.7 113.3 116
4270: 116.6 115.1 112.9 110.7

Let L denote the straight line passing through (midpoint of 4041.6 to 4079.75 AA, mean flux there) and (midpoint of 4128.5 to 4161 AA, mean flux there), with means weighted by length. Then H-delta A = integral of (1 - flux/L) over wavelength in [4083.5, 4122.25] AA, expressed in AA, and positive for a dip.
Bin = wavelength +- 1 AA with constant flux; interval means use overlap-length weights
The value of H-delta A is 6.0 AA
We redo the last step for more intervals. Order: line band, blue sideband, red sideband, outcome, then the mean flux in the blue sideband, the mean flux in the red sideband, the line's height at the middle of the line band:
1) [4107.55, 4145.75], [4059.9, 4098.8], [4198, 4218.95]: 1.4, 109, 115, 111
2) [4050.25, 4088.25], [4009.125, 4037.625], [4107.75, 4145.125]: -1.1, 118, 107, 113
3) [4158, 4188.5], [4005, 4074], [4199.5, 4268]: 0.9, 120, 111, 114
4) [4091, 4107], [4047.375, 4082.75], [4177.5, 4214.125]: 3.4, 118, 113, 117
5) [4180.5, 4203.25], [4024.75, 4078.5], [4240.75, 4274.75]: 0.5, 118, 112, 114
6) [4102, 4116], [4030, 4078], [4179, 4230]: 2.7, 119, 112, 116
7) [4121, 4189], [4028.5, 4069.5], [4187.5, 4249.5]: 1.5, 118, 111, 114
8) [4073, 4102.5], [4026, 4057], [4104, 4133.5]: 1.7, 117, 102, 108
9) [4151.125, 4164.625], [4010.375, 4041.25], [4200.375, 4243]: 0.4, 118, 111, 113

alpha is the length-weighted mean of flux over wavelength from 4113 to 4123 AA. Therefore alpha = 104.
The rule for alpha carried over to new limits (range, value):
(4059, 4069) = 120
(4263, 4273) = 114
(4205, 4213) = 117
